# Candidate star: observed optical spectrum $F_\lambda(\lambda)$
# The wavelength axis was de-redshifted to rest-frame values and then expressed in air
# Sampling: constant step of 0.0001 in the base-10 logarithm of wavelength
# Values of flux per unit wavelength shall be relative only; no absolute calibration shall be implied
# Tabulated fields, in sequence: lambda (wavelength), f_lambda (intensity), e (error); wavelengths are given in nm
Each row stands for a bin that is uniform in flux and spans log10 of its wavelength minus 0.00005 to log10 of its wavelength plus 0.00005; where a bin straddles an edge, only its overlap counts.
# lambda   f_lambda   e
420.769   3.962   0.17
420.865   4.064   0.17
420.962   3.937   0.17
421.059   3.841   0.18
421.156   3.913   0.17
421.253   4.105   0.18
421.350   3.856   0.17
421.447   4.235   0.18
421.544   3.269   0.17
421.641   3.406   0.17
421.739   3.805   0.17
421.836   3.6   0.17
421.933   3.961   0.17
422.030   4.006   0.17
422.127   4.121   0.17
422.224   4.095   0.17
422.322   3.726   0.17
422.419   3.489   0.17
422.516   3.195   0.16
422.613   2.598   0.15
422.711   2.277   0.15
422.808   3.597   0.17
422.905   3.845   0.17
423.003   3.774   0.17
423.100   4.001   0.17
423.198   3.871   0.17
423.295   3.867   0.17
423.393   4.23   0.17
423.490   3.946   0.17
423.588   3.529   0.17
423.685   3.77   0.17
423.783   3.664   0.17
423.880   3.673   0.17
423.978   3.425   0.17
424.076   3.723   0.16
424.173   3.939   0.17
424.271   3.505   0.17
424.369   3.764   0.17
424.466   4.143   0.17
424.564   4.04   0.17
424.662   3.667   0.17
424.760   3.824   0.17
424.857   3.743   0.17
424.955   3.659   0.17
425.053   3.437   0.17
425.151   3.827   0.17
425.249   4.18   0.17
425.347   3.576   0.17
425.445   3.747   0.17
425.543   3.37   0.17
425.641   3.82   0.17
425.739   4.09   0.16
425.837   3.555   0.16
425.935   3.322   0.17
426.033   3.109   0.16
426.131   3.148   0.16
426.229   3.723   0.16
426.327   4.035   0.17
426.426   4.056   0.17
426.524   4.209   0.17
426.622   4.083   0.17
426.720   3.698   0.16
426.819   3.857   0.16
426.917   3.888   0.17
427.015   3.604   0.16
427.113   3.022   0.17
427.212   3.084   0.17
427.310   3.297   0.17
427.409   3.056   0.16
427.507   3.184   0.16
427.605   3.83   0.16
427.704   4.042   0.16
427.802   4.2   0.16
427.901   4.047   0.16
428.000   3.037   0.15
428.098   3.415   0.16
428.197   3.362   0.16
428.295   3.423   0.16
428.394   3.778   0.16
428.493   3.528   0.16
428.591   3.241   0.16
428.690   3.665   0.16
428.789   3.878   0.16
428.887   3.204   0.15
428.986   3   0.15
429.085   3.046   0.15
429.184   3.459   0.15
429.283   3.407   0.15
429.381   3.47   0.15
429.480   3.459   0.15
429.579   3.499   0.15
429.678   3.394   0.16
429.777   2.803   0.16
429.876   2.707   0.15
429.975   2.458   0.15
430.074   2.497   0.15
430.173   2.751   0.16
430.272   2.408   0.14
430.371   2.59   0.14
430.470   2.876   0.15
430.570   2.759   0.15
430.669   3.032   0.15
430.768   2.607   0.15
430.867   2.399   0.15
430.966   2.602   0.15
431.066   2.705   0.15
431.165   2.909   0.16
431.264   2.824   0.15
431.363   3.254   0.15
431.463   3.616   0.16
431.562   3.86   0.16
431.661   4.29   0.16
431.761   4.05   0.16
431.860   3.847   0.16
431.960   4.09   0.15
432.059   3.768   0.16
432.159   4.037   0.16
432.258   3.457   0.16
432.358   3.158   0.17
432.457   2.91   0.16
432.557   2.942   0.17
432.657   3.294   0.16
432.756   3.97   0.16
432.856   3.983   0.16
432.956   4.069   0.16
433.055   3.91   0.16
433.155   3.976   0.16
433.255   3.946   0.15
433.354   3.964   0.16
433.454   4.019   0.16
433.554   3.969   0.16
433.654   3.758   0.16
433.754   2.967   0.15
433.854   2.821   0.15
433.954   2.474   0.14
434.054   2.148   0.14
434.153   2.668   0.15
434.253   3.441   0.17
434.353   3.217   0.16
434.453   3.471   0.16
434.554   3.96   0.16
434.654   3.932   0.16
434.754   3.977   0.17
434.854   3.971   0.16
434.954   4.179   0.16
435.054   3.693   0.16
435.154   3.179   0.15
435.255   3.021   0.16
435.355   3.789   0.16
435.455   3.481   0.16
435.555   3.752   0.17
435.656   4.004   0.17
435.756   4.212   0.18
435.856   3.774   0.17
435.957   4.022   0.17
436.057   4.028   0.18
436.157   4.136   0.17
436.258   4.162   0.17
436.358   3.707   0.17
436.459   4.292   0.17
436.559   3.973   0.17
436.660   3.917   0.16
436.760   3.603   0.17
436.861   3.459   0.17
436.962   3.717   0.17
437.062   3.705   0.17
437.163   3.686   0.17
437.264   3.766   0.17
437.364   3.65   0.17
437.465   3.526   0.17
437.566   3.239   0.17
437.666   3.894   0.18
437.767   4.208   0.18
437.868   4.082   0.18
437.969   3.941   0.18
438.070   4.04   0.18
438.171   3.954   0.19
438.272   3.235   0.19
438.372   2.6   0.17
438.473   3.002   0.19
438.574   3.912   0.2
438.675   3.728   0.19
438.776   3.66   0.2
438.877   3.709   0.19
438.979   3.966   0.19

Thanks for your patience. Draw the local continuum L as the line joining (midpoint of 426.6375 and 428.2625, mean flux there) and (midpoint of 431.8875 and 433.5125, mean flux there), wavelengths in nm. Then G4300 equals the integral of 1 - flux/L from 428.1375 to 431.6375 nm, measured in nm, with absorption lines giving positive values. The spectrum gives 0.50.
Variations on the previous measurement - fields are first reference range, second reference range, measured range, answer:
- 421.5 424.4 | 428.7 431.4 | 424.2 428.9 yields -0.49 nm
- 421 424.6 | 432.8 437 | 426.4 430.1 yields 0.26 nm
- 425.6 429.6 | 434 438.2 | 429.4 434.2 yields 0.50 nm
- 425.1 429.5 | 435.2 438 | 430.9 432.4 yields 0.08 nm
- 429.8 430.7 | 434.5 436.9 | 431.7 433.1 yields -0.25 nm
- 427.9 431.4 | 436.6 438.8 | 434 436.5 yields -0.14 nm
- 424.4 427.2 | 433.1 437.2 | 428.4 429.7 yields 0.10 nm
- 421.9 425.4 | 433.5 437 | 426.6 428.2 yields 0.05 nm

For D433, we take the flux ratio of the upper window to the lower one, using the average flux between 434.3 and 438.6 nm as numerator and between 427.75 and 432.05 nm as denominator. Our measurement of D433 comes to 1.2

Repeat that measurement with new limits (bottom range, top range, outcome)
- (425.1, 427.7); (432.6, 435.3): 0.98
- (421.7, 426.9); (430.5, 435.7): 0.93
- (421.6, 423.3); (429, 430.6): 0.82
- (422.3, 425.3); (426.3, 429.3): 0.97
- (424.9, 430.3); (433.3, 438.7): 1.05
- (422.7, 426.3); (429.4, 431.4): 0.77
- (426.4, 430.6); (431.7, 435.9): 1.07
